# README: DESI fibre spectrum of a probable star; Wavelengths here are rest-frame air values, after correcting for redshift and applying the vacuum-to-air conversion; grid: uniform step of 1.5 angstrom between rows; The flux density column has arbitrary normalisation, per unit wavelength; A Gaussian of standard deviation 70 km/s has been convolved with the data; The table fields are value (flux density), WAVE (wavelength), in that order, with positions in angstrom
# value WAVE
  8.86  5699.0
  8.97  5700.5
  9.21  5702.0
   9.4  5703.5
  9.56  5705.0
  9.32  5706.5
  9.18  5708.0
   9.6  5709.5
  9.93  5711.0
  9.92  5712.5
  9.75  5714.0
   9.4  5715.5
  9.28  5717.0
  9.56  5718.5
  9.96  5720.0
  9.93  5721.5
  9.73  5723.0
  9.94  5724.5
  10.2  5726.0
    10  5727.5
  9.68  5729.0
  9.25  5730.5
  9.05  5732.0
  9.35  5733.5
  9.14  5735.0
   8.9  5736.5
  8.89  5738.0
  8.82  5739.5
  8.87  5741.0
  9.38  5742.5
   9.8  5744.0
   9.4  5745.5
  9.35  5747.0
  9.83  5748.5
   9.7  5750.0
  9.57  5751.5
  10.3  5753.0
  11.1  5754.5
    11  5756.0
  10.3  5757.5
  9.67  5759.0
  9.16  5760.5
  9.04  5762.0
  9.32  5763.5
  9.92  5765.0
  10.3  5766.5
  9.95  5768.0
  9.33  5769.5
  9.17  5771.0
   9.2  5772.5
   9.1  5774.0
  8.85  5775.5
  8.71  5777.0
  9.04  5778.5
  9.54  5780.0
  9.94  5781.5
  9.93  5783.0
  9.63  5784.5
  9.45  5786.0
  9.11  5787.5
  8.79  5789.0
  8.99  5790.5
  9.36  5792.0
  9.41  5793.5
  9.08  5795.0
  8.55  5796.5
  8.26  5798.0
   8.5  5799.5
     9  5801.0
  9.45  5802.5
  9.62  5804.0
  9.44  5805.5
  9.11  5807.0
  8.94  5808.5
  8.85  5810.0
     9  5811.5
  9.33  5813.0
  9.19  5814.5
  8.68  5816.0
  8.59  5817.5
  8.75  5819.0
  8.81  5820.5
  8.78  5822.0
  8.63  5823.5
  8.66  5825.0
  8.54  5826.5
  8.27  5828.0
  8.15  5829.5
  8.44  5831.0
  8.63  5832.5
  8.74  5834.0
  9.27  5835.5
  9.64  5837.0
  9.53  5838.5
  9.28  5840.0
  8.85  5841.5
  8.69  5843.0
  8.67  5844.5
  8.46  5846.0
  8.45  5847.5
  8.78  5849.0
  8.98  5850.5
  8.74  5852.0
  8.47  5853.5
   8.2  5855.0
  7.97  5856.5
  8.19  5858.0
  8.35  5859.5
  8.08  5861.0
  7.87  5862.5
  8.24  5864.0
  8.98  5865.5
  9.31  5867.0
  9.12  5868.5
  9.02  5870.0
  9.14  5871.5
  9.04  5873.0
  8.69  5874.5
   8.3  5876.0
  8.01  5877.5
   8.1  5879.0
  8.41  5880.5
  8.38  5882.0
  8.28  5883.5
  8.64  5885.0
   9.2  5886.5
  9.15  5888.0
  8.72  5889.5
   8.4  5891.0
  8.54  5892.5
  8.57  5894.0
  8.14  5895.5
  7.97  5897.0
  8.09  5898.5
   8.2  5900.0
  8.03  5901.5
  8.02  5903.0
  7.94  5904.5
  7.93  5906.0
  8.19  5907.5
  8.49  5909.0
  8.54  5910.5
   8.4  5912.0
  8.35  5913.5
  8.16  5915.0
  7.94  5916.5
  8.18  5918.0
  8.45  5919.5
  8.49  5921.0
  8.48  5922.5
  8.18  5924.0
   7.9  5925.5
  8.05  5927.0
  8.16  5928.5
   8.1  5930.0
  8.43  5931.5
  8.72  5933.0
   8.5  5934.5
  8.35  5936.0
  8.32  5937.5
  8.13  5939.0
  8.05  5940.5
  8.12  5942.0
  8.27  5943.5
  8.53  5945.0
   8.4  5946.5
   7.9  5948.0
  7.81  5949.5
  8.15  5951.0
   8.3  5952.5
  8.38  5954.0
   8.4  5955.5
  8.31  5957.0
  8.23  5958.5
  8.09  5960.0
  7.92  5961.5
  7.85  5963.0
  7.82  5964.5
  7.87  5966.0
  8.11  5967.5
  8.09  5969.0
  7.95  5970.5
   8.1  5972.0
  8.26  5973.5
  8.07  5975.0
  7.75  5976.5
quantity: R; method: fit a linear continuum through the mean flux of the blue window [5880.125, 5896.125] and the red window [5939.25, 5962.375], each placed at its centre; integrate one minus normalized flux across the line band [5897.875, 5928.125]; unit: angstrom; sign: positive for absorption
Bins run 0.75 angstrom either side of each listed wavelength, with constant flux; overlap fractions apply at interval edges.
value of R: 0.8 angstrom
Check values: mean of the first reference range 8.59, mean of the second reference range 8.19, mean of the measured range 8.2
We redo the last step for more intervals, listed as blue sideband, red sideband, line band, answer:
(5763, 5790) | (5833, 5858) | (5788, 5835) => 1.2 angstrom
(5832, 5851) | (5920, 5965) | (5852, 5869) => 0.7 angstrom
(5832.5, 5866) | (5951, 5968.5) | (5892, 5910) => 0.5 angstrom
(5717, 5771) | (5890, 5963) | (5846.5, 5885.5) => 0.8 angstrom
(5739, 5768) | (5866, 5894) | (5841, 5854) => 0.4 angstrom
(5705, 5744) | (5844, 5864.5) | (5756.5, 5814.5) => -2.0 angstrom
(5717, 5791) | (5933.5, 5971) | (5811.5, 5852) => 0.9 angstrom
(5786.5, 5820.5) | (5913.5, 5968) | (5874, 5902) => 0.3 angstrom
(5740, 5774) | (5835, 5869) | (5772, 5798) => 0.6 angstrom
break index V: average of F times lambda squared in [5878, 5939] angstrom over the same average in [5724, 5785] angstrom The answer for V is 0.92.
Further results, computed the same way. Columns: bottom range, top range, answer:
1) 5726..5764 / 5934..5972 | 0.91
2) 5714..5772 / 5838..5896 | 0.93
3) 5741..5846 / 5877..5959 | 0.94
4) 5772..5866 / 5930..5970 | 0.97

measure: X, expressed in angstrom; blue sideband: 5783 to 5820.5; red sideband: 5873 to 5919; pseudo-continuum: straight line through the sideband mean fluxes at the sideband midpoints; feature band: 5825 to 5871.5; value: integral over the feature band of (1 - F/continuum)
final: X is 0.2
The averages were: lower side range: 9.06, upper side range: 8.34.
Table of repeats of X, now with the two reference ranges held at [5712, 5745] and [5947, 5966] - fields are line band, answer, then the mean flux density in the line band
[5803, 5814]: -0.24 angstrom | 9.19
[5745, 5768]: -1.37 angstrom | 9.87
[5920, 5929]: 0.08 angstrom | 8.22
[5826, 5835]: 0.39 angstrom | 8.48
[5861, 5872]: -0.14 angstrom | 8.75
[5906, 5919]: 0.15 angstrom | 8.26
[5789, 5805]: 0.09 angstrom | 9.02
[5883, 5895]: -0.25 angstrom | 8.68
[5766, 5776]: -0.19 angstrom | 9.41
